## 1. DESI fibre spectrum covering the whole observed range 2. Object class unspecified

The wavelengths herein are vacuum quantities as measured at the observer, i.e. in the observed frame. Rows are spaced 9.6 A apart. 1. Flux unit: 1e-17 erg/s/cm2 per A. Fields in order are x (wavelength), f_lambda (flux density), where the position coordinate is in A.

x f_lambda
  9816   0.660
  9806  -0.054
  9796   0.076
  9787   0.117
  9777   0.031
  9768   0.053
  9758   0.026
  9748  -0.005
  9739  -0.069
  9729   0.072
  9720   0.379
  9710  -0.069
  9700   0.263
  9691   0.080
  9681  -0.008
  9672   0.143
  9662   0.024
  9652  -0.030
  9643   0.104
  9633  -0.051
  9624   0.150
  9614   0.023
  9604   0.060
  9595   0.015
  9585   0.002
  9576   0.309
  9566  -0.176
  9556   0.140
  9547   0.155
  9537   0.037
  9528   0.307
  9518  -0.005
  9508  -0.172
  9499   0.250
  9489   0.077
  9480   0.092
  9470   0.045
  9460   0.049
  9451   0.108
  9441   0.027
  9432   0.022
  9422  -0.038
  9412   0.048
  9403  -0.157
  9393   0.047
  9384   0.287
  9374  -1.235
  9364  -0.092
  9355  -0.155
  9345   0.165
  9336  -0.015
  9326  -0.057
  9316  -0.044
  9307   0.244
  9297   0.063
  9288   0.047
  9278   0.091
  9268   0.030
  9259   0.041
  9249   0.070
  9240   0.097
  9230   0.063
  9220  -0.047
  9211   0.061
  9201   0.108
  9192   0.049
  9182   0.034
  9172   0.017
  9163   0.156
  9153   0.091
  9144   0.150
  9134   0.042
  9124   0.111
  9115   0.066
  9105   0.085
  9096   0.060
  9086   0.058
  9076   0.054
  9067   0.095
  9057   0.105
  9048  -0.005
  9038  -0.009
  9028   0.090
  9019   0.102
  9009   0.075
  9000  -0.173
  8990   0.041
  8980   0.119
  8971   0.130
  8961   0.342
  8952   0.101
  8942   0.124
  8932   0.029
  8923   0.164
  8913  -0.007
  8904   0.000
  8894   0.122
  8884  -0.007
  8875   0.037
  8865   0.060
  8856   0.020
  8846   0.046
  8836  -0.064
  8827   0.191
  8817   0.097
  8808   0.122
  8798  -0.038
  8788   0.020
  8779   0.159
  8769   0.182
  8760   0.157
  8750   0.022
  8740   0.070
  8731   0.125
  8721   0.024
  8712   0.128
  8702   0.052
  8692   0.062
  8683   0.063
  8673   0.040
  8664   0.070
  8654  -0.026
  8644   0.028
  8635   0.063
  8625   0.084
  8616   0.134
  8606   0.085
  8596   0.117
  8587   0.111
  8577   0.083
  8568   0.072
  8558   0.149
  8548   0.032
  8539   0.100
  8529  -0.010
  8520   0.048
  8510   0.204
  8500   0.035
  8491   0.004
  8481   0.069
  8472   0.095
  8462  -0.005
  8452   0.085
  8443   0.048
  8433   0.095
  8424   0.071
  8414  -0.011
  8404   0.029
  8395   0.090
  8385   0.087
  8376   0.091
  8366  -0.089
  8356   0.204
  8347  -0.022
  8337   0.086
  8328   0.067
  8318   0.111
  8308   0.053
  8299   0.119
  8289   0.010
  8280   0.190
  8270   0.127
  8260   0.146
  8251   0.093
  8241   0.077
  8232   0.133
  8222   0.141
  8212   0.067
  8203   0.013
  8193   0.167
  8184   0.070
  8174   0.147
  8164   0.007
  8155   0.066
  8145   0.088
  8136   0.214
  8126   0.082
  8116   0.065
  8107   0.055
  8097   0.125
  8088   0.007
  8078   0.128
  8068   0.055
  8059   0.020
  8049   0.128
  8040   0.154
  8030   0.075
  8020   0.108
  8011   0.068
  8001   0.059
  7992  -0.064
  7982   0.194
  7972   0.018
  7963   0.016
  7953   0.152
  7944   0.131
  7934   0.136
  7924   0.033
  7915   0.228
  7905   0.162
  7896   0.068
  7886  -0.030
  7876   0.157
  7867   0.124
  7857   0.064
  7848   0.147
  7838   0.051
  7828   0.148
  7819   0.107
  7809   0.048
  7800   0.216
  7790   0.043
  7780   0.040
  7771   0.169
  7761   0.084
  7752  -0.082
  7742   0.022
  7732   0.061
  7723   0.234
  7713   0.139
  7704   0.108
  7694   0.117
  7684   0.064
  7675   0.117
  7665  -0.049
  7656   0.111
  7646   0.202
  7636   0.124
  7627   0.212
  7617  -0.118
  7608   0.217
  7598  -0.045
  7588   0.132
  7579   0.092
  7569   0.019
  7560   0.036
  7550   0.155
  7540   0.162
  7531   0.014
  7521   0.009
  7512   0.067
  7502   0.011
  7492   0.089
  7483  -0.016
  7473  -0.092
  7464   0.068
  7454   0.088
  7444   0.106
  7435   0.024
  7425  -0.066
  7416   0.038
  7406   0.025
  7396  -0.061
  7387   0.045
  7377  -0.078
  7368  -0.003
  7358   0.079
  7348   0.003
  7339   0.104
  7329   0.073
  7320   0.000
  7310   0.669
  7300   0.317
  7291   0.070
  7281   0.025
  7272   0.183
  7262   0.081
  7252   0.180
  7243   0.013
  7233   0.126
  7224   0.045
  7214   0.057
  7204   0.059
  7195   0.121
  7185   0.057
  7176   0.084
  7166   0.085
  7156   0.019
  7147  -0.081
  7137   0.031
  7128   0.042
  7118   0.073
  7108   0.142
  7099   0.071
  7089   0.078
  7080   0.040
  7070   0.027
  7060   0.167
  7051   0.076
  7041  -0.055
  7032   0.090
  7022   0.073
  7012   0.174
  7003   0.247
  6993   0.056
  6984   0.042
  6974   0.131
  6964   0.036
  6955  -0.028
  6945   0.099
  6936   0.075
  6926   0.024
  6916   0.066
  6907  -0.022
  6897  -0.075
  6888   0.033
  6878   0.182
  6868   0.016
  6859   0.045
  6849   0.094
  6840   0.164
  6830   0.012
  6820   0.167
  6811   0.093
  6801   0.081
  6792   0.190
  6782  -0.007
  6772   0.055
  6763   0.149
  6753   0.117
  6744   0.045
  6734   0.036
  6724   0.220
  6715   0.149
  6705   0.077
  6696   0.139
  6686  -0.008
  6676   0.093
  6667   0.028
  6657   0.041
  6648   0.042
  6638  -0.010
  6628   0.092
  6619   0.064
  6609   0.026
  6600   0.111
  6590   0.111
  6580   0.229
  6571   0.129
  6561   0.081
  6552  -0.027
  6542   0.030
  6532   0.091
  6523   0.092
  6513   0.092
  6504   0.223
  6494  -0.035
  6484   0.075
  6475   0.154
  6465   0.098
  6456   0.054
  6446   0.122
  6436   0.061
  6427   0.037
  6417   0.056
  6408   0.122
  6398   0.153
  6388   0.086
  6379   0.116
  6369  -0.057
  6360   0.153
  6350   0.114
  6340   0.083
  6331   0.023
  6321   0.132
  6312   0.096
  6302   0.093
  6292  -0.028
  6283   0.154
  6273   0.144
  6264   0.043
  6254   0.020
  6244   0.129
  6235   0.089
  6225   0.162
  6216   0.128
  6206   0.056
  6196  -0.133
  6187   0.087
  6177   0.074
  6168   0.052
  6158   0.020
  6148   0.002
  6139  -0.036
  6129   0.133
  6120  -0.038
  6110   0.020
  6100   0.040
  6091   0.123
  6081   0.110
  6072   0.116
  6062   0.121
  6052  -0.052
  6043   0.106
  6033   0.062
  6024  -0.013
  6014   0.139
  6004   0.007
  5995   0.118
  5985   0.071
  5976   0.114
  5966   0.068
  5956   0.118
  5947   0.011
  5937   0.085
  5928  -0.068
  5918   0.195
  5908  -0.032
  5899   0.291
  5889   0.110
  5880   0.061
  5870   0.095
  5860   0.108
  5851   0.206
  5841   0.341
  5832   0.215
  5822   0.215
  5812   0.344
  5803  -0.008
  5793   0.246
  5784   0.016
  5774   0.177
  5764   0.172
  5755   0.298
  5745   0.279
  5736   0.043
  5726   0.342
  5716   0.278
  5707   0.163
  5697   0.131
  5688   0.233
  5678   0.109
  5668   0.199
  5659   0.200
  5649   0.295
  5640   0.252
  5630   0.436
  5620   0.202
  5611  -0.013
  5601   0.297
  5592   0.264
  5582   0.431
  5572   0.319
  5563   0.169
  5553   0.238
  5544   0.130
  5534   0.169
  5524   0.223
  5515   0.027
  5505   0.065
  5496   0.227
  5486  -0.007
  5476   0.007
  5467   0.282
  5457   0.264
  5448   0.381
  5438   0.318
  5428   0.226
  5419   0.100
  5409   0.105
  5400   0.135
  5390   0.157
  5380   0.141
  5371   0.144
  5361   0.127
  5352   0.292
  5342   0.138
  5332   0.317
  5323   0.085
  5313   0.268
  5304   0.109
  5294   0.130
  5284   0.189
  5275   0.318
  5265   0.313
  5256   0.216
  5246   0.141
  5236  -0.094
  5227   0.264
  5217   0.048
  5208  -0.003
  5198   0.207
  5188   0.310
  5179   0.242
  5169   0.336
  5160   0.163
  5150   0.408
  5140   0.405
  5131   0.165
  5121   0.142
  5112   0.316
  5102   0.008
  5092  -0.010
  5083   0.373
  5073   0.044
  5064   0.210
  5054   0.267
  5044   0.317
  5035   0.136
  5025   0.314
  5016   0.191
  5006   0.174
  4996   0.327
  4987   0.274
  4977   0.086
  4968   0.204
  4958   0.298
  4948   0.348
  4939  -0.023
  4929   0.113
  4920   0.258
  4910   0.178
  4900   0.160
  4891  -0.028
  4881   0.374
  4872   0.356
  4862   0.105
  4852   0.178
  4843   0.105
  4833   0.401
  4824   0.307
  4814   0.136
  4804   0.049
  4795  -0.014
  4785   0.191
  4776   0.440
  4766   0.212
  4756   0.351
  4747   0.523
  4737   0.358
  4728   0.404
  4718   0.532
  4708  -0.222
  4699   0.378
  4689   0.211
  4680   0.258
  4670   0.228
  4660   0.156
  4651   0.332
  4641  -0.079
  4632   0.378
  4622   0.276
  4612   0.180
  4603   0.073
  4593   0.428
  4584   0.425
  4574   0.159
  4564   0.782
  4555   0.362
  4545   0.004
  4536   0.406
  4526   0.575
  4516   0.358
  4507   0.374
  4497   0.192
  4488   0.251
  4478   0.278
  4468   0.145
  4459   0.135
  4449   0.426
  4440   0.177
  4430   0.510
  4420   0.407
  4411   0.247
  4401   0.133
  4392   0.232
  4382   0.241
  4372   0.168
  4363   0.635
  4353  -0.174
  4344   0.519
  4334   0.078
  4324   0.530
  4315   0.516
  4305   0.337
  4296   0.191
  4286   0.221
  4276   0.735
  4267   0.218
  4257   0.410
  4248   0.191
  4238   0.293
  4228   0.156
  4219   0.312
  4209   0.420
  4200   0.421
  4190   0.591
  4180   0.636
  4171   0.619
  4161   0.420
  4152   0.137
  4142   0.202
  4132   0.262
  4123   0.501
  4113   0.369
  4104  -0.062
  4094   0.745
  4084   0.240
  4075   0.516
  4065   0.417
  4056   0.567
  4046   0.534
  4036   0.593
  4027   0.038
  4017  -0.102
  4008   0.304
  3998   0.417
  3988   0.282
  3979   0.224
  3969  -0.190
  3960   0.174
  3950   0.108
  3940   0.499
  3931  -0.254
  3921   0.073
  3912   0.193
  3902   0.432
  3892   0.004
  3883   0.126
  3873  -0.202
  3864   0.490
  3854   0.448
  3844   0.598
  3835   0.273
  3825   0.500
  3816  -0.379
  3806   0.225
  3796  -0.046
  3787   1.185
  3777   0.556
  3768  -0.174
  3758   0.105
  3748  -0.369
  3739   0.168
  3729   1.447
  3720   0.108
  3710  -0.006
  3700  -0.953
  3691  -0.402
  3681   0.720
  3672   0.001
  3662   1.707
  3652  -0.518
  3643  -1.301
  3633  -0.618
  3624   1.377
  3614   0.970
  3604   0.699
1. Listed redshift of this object 0.96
